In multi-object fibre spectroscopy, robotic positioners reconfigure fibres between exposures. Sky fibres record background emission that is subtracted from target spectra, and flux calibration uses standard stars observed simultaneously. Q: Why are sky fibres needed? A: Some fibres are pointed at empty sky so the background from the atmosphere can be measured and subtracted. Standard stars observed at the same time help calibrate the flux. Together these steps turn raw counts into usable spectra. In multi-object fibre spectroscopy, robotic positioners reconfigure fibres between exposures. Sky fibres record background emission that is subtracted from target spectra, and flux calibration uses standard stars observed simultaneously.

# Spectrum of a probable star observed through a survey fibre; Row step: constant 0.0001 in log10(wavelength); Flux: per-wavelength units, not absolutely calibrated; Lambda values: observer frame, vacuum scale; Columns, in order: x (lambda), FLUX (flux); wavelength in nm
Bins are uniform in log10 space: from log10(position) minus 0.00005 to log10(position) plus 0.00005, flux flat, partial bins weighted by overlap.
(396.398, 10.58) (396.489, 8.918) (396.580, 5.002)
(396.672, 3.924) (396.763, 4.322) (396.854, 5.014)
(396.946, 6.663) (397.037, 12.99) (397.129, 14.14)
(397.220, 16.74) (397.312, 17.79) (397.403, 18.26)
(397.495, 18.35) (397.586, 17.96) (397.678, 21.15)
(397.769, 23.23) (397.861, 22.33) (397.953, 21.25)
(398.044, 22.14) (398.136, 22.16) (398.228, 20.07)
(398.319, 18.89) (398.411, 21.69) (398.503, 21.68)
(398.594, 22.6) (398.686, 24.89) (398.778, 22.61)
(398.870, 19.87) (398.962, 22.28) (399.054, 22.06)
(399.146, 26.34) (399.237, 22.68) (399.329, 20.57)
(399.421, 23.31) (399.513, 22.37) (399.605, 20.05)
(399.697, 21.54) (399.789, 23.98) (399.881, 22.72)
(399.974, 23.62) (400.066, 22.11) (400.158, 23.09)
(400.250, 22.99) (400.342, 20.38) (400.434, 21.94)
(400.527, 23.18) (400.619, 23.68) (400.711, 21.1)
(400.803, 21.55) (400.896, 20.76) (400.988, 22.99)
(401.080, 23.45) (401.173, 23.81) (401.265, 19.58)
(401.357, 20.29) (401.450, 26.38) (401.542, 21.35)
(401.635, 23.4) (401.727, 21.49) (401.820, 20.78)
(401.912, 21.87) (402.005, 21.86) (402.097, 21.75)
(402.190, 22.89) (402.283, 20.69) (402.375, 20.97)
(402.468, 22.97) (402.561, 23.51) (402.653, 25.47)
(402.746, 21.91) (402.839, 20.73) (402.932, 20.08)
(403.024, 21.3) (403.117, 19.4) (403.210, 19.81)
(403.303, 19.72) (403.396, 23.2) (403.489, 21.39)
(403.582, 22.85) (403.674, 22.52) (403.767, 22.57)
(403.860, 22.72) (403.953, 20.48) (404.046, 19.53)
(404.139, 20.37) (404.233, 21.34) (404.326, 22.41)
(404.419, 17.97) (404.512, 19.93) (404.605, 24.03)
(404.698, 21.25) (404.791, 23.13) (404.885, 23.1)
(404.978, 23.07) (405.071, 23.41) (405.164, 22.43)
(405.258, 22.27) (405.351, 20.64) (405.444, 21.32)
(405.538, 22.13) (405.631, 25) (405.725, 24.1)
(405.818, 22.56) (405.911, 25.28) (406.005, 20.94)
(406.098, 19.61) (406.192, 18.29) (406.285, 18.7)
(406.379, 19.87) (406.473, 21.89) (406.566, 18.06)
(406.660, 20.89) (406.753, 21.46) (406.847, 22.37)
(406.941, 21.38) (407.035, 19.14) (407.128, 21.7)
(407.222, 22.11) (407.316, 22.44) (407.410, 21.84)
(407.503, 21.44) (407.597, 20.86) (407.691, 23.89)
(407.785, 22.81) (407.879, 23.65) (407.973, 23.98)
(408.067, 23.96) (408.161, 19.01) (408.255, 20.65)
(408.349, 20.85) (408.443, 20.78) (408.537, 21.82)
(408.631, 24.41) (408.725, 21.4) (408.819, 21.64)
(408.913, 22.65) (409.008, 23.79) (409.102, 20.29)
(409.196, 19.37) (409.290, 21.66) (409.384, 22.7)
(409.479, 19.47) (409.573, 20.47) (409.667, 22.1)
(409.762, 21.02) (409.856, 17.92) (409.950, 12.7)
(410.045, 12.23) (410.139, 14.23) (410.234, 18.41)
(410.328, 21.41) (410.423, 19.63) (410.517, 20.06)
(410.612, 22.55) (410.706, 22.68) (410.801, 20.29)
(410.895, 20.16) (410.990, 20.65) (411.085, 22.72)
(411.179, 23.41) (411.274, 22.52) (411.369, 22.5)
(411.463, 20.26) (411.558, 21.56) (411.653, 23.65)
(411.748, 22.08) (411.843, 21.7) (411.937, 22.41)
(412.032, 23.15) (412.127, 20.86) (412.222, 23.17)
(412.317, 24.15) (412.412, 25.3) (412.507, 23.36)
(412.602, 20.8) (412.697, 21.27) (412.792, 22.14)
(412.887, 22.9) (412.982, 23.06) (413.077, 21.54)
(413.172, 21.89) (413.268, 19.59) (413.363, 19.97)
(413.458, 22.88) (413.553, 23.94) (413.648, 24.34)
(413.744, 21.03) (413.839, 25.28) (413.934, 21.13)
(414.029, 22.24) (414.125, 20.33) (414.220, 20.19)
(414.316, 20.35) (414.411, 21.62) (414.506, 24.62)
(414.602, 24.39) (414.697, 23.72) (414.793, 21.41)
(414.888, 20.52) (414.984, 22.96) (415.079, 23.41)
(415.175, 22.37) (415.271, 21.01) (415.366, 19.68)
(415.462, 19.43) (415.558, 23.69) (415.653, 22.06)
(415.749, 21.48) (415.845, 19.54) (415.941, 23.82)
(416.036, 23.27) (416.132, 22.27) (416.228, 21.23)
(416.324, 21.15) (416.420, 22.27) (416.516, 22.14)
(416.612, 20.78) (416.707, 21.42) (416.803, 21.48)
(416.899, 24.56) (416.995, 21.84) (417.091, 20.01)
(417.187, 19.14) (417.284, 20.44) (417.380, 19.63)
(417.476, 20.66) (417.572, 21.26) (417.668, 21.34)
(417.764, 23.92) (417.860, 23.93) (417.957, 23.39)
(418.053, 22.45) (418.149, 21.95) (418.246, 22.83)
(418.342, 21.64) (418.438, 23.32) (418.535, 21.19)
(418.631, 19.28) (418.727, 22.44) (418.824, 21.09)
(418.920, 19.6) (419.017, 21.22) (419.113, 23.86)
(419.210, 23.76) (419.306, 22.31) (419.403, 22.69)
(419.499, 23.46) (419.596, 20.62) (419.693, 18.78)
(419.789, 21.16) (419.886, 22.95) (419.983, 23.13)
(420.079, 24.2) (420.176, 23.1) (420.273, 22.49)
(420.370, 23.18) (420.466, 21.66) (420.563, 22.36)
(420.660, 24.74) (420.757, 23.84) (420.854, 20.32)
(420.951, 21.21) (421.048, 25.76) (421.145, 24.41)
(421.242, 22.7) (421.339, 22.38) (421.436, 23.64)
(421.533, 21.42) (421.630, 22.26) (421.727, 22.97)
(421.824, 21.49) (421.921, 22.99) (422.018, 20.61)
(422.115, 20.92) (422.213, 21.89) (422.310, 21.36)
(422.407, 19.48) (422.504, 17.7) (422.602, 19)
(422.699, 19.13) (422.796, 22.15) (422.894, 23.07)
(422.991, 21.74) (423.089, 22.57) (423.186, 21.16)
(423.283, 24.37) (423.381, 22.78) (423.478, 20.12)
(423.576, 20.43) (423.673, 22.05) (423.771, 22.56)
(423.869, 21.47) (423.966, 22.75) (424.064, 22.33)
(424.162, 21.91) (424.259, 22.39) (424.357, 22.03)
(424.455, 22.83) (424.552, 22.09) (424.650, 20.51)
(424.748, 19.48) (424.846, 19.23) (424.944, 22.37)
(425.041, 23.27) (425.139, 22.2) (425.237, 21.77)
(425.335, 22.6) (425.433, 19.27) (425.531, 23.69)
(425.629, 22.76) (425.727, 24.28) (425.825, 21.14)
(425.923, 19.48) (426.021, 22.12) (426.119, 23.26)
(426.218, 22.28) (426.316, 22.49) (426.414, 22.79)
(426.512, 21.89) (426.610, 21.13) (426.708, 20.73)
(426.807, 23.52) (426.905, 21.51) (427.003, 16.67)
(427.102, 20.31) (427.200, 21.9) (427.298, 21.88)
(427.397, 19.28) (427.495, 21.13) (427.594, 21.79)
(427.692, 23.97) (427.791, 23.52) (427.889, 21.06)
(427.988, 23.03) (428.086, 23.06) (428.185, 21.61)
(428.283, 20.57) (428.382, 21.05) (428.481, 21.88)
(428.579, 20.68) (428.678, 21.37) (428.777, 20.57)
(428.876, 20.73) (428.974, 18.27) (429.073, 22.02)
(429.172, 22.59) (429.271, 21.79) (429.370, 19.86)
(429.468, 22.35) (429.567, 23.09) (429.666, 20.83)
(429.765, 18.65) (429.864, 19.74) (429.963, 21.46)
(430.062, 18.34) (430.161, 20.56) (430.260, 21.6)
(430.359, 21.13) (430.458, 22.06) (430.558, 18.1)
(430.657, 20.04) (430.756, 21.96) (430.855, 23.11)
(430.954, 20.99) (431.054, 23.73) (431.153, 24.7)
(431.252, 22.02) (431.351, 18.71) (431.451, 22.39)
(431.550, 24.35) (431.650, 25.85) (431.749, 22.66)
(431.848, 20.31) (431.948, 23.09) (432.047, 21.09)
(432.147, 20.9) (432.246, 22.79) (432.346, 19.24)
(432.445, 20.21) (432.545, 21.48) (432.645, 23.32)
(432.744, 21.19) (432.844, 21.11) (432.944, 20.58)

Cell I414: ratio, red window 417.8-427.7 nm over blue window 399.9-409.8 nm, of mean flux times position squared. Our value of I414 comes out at 1.10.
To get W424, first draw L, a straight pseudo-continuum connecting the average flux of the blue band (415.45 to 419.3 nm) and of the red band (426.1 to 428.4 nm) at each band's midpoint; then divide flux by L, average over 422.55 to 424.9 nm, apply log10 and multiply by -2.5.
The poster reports 0.01 mag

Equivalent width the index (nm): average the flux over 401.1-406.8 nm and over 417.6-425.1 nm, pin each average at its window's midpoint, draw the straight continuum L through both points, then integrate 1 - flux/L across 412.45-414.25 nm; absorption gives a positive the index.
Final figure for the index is -0.01 nm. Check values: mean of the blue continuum 21.7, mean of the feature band 22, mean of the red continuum 22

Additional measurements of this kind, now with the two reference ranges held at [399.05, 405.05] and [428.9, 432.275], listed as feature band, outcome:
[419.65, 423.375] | -0.071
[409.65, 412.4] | 0.139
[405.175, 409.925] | 0.090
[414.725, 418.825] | 0.003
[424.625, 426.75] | -0.019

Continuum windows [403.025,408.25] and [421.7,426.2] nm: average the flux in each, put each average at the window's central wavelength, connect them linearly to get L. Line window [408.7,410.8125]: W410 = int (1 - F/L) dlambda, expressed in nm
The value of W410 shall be 0.17 nm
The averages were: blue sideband 21.6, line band 19.9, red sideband 21.6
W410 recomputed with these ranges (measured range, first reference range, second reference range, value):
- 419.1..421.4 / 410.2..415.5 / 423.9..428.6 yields -0.09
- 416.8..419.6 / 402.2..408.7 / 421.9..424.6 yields -0.04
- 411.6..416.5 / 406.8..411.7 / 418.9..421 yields -0.12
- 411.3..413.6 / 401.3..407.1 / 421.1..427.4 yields -0.06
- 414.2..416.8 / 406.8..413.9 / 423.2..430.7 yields -0.05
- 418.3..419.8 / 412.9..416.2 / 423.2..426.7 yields 0.02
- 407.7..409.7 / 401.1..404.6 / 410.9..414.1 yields 0.02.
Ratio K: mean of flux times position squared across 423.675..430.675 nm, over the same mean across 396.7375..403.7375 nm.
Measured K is 1.2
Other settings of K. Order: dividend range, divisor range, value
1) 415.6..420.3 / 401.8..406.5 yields 1.08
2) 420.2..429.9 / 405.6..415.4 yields 1.08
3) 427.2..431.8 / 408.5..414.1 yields 1.10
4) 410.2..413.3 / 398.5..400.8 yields 1.03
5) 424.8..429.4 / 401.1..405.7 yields 1.11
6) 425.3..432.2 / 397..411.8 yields 1.13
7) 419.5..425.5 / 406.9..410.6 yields 1.13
